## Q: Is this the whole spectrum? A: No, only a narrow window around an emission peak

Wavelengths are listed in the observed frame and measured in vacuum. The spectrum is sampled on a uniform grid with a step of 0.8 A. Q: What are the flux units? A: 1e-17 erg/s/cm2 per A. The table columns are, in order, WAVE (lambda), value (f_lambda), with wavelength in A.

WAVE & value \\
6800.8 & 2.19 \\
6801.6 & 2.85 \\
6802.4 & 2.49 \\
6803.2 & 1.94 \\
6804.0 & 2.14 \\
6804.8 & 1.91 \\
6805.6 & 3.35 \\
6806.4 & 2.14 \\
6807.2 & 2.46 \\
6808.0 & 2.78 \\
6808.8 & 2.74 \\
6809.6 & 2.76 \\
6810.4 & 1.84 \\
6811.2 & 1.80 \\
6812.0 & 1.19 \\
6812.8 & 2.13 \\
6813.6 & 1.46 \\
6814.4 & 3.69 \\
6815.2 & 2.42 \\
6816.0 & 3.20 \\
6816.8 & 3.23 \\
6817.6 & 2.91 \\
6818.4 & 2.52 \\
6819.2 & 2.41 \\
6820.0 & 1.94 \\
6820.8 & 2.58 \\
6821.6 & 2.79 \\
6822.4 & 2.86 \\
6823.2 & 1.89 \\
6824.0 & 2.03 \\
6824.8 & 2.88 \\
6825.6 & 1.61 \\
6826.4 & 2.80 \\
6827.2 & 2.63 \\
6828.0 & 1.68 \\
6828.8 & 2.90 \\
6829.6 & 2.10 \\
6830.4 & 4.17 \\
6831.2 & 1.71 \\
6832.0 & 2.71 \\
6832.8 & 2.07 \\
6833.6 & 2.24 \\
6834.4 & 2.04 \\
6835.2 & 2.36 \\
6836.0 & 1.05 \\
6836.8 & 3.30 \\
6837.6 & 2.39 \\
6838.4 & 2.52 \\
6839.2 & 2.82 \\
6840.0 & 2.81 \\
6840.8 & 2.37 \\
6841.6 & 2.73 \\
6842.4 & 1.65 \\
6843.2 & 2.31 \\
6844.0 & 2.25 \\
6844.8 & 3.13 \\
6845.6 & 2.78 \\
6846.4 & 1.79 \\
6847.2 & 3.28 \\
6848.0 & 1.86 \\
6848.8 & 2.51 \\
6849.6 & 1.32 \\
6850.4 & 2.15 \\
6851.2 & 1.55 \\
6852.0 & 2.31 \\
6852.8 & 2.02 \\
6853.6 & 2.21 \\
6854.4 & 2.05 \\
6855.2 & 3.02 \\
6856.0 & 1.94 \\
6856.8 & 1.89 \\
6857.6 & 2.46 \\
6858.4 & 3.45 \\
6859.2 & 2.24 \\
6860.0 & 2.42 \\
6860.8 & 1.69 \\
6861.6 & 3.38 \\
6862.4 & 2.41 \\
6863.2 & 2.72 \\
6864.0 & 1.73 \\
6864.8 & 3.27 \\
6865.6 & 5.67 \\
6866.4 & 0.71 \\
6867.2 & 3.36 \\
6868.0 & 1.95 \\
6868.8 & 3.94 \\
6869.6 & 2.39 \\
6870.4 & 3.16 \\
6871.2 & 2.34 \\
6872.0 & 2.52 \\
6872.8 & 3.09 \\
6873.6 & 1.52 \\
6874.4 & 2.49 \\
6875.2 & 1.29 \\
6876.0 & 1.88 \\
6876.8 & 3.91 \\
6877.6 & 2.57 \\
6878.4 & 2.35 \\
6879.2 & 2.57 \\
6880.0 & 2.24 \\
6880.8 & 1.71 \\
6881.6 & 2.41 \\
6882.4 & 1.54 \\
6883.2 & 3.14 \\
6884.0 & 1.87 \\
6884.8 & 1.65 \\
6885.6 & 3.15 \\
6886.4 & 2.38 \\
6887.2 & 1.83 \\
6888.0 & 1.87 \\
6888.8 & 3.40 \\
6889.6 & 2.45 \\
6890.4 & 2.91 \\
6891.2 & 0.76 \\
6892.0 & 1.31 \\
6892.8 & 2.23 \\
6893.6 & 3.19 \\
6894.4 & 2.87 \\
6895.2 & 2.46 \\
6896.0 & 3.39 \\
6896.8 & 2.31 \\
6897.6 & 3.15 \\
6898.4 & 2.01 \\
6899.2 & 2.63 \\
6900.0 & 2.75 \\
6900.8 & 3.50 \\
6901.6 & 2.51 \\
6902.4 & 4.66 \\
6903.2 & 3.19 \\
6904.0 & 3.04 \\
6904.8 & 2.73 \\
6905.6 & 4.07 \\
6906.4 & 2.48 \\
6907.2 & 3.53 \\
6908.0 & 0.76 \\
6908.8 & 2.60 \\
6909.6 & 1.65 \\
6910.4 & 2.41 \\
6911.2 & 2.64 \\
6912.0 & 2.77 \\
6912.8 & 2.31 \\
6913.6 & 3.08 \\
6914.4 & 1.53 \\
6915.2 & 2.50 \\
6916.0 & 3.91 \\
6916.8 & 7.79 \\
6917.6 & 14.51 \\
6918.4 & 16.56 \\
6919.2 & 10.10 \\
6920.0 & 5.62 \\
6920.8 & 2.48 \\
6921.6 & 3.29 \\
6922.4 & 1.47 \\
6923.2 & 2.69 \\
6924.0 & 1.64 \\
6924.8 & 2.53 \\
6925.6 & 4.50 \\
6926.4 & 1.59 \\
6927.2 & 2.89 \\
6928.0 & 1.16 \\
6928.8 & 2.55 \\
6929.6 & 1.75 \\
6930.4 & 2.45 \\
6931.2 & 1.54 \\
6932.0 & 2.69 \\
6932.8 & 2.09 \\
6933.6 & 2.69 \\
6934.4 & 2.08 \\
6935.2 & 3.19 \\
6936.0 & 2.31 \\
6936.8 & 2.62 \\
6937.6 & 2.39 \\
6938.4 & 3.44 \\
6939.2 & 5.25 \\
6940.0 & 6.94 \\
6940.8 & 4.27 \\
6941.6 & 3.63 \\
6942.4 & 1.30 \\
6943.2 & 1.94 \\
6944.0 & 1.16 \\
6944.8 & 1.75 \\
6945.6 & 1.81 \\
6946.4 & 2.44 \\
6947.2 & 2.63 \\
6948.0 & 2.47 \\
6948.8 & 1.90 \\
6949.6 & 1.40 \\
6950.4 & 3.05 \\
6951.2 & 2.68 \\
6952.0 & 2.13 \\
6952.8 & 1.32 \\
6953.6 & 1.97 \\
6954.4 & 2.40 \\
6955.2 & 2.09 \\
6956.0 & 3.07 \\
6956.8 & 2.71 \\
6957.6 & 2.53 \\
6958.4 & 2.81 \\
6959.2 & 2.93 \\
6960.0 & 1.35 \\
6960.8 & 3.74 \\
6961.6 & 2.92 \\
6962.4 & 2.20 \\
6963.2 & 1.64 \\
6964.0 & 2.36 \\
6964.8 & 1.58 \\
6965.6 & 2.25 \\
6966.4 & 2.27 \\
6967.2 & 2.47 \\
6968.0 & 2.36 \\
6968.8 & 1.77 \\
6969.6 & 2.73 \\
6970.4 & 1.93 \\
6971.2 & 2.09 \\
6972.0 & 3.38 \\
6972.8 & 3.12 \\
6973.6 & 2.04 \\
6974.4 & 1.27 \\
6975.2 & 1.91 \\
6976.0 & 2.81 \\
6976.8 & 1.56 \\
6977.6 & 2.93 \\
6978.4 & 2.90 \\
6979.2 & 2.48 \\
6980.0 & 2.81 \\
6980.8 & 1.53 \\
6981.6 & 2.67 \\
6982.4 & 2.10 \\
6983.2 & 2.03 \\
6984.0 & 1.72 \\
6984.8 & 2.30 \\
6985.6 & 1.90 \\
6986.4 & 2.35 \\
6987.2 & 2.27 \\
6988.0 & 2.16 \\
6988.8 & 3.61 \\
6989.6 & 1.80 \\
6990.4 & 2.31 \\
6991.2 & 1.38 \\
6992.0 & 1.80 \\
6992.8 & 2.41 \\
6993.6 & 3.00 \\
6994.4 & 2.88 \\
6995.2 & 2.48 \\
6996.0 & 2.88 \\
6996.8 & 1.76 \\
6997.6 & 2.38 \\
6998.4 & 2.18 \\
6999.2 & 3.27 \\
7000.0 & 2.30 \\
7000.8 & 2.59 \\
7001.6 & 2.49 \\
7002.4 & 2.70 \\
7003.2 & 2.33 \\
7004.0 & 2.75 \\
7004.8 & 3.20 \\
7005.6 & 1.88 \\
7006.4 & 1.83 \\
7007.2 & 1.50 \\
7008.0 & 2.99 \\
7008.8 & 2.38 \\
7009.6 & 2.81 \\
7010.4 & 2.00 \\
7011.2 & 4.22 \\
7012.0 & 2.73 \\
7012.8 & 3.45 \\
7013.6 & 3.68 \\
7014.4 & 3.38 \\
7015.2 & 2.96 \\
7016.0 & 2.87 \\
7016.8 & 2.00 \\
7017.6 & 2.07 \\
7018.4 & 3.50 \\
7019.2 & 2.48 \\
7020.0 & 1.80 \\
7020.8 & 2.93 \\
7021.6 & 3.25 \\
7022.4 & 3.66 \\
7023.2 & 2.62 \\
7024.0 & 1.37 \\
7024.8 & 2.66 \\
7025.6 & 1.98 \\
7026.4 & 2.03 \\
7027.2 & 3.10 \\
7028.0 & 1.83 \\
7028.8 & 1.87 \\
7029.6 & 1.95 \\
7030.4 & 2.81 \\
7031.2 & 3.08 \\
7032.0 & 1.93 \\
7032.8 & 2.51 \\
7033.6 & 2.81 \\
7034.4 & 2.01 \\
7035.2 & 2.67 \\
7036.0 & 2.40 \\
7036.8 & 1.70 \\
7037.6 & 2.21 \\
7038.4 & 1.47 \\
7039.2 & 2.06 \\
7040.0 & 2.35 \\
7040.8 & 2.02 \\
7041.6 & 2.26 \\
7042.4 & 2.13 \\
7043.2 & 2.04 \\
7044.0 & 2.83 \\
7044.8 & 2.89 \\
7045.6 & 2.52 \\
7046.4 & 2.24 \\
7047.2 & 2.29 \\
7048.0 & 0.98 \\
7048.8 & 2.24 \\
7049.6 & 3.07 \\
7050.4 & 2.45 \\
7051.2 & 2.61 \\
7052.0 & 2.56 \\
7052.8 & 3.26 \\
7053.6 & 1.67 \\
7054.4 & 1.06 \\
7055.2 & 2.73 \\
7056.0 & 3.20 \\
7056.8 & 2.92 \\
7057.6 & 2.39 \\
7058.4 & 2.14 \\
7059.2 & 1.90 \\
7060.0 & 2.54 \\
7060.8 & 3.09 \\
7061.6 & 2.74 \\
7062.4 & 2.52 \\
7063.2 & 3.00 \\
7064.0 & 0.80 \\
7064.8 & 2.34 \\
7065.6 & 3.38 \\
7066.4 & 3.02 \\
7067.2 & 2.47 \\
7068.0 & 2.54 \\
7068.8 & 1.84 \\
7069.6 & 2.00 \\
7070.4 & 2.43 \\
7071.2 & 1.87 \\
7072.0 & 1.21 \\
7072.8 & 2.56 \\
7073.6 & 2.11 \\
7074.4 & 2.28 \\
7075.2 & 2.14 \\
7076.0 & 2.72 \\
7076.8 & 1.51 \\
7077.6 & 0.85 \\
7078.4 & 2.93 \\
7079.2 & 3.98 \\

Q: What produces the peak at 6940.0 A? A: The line [N II]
